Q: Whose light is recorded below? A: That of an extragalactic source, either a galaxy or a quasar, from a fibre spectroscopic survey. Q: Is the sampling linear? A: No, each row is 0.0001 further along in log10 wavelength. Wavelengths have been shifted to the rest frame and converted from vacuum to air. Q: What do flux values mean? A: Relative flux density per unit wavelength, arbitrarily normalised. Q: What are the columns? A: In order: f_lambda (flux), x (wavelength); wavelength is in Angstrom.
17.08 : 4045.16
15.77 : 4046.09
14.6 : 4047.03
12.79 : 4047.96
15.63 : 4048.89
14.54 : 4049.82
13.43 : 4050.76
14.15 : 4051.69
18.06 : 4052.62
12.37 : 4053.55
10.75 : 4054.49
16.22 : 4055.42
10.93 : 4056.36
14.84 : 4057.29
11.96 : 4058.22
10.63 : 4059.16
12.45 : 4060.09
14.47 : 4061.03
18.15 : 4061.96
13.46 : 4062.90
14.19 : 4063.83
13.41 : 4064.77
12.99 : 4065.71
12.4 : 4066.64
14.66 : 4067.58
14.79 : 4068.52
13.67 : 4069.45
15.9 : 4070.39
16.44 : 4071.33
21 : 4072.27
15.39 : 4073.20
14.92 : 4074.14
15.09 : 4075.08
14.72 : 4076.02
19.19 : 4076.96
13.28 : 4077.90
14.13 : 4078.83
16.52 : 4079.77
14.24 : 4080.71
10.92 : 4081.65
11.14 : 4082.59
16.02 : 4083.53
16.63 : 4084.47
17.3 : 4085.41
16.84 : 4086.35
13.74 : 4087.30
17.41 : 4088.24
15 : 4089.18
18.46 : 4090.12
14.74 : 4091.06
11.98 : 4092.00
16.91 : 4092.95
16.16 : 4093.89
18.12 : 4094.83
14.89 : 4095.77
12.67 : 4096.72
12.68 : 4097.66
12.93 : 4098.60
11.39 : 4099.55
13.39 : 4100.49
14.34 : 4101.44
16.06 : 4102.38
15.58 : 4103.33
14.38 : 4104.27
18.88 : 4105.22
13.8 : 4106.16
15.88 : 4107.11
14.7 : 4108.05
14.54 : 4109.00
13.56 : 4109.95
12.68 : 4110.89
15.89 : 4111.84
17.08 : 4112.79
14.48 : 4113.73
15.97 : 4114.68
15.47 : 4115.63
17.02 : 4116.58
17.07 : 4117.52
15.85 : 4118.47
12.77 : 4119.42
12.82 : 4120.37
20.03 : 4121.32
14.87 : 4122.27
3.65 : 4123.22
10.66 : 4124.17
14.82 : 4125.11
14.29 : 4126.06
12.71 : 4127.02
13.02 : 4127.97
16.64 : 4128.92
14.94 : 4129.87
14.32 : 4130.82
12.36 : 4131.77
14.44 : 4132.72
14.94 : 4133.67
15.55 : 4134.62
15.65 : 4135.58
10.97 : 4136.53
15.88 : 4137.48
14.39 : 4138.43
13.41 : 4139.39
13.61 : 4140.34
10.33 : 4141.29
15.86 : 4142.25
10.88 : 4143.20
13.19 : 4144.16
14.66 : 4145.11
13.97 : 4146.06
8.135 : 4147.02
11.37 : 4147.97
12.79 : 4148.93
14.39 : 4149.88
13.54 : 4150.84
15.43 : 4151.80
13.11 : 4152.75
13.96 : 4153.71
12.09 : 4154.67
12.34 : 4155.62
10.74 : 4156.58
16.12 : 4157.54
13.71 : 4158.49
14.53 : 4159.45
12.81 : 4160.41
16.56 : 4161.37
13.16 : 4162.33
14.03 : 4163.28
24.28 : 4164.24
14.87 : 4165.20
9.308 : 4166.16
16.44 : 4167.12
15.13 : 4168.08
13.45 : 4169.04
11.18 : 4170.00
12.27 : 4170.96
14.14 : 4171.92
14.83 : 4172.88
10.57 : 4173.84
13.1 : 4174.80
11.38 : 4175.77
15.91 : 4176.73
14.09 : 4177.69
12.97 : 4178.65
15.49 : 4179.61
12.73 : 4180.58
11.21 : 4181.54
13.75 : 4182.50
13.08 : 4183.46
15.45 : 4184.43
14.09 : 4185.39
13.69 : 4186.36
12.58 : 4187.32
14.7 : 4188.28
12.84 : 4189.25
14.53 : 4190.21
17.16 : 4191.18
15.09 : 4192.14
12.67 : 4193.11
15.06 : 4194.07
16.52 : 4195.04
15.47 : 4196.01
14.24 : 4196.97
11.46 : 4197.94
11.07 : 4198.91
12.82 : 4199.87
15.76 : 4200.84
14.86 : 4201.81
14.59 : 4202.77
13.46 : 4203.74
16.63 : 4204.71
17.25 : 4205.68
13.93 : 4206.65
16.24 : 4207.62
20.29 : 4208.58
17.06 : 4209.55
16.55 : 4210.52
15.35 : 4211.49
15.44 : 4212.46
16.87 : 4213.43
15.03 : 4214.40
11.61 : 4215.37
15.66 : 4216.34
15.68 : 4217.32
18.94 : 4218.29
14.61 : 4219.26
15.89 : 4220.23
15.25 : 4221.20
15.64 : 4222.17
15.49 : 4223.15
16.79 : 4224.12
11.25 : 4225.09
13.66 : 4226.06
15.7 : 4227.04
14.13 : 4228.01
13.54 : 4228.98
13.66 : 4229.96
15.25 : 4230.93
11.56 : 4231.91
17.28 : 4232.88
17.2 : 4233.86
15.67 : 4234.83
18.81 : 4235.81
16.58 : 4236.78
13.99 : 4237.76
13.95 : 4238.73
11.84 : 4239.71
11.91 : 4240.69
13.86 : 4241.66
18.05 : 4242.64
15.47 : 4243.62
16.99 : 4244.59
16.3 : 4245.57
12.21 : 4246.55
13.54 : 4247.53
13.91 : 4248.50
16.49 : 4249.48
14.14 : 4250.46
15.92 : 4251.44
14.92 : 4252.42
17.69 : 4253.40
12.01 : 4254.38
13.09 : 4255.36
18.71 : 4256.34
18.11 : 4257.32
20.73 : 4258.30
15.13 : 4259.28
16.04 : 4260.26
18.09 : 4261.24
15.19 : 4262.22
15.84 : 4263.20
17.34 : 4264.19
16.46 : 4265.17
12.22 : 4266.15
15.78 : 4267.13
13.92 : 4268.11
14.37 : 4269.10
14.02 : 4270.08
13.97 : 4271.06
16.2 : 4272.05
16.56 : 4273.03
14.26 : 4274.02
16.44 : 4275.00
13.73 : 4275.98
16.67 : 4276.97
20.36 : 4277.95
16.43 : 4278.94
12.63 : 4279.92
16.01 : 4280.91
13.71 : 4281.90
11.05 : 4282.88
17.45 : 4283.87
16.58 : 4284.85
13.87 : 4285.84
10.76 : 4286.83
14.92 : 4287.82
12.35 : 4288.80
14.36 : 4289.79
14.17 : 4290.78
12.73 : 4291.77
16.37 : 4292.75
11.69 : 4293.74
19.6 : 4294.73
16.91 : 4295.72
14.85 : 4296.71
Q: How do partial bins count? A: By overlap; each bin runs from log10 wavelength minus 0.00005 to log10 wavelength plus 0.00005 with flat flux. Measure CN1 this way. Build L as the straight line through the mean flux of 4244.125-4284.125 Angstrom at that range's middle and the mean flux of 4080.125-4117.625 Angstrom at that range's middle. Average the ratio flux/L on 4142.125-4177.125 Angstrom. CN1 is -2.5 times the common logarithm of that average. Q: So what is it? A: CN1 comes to 0.119 mag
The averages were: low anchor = 15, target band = 13.6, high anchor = 15.5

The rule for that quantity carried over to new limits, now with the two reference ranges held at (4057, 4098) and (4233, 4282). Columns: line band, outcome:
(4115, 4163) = 0.10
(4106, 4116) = 0.00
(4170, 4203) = 0.11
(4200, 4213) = -0.04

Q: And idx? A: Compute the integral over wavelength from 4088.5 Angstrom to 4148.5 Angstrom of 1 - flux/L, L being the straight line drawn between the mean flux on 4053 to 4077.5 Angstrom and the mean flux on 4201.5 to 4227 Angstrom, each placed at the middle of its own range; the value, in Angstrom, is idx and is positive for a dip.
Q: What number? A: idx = 2.3 Angstrom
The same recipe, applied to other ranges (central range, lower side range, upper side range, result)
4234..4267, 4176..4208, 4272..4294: -2.1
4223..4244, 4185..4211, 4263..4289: 0.2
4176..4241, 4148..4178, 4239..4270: -0.8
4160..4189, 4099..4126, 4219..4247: 1.6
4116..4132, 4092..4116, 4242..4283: 1.0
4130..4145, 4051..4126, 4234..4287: 1.1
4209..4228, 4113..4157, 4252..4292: -0.9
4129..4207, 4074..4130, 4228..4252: 4.9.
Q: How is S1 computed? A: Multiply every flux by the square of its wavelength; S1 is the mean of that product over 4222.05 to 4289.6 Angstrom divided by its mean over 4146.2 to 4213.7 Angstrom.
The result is 1.11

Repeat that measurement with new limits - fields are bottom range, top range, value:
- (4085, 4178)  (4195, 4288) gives 1.13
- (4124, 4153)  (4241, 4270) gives 1.21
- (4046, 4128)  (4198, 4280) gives 1.13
